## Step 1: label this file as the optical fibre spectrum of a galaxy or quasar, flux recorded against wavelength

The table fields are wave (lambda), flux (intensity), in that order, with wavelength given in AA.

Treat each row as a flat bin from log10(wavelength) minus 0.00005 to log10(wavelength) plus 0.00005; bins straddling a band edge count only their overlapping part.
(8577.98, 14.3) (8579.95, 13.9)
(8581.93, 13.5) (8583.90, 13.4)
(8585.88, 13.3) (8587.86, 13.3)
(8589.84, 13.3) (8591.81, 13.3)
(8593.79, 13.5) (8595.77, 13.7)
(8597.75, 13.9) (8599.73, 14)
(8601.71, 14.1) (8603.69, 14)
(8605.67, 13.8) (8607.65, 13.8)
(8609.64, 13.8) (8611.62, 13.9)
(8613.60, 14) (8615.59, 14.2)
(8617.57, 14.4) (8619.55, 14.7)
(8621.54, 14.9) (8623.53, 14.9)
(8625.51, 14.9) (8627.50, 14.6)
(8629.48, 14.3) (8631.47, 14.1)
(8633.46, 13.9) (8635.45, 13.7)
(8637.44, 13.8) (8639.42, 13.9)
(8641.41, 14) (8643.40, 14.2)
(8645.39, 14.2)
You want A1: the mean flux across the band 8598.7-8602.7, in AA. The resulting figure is 14.1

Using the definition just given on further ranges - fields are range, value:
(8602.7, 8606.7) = 13.9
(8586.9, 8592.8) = 13.3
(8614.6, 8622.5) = 14.6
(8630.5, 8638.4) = 13.9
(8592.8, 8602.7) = 13.8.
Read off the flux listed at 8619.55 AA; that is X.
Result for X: 14.7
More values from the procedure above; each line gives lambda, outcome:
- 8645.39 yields 14.2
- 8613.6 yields 14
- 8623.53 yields 14.9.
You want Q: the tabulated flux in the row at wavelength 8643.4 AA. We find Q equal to 14.2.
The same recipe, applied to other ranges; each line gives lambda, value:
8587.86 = 13.3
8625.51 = 14.9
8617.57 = 14.4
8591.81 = 13.3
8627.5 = 14.6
